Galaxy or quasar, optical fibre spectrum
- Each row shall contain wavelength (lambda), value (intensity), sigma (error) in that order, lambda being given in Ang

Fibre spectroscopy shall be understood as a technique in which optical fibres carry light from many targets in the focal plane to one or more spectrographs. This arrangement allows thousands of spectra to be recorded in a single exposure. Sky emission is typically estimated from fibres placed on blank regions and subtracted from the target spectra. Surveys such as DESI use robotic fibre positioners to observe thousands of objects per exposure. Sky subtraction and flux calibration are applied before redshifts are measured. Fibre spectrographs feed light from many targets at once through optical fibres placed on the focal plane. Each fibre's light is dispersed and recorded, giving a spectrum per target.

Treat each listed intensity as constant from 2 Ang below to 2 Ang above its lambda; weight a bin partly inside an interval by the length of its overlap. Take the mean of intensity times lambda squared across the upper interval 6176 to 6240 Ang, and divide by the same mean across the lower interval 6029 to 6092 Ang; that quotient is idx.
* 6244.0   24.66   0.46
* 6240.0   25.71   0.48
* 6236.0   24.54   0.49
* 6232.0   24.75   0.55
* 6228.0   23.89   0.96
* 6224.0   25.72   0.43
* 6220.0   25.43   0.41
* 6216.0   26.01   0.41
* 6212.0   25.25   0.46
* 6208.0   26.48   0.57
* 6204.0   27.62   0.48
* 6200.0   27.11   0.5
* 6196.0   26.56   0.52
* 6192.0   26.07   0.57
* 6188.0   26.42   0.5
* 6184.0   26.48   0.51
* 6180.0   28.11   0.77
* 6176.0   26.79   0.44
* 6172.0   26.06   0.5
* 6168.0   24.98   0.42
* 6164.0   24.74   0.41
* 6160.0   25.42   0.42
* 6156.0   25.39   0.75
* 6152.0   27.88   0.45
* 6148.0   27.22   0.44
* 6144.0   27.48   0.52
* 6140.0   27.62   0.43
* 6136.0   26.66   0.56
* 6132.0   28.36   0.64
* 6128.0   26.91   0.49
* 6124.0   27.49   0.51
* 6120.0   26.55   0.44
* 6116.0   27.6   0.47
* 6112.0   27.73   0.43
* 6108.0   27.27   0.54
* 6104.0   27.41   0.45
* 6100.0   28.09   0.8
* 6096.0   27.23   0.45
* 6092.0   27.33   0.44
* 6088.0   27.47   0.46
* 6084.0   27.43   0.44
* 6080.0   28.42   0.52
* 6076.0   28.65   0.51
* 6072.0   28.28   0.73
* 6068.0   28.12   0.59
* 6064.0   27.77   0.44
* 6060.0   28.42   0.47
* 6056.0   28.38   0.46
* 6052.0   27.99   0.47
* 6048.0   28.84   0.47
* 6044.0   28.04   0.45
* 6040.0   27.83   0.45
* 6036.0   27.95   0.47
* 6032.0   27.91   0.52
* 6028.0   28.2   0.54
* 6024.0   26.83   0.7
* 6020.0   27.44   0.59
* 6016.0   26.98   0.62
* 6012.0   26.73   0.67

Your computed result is 0.97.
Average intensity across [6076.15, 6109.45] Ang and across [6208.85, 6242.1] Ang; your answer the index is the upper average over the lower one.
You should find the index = 0.91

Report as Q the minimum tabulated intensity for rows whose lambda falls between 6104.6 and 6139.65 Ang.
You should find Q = 26.55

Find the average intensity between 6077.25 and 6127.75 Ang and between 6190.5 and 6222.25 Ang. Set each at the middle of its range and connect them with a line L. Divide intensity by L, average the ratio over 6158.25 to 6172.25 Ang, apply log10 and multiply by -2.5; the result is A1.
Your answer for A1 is 0.066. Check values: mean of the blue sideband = 27.5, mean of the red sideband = 26.3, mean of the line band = 25.2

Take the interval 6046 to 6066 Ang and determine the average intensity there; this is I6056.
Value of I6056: 28.3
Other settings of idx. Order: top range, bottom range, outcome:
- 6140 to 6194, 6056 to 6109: 0.98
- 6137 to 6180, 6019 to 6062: 0.98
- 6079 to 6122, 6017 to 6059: 1.00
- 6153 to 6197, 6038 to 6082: 0.96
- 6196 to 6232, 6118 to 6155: 0.97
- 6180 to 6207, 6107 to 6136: 1.00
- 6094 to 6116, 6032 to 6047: 1.01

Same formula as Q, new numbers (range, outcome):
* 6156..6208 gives 24.74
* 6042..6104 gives 27.23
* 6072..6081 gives 28.28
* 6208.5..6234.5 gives 23.89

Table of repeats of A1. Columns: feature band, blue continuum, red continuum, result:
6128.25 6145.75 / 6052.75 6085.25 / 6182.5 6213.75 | -0.01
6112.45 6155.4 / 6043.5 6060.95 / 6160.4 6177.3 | -0.04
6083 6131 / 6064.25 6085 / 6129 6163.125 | 0.01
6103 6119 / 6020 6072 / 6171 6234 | -0.01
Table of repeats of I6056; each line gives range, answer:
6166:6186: 26.5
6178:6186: 27.3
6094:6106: 27.6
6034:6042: 27.9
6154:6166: 25.2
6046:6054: 28.4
